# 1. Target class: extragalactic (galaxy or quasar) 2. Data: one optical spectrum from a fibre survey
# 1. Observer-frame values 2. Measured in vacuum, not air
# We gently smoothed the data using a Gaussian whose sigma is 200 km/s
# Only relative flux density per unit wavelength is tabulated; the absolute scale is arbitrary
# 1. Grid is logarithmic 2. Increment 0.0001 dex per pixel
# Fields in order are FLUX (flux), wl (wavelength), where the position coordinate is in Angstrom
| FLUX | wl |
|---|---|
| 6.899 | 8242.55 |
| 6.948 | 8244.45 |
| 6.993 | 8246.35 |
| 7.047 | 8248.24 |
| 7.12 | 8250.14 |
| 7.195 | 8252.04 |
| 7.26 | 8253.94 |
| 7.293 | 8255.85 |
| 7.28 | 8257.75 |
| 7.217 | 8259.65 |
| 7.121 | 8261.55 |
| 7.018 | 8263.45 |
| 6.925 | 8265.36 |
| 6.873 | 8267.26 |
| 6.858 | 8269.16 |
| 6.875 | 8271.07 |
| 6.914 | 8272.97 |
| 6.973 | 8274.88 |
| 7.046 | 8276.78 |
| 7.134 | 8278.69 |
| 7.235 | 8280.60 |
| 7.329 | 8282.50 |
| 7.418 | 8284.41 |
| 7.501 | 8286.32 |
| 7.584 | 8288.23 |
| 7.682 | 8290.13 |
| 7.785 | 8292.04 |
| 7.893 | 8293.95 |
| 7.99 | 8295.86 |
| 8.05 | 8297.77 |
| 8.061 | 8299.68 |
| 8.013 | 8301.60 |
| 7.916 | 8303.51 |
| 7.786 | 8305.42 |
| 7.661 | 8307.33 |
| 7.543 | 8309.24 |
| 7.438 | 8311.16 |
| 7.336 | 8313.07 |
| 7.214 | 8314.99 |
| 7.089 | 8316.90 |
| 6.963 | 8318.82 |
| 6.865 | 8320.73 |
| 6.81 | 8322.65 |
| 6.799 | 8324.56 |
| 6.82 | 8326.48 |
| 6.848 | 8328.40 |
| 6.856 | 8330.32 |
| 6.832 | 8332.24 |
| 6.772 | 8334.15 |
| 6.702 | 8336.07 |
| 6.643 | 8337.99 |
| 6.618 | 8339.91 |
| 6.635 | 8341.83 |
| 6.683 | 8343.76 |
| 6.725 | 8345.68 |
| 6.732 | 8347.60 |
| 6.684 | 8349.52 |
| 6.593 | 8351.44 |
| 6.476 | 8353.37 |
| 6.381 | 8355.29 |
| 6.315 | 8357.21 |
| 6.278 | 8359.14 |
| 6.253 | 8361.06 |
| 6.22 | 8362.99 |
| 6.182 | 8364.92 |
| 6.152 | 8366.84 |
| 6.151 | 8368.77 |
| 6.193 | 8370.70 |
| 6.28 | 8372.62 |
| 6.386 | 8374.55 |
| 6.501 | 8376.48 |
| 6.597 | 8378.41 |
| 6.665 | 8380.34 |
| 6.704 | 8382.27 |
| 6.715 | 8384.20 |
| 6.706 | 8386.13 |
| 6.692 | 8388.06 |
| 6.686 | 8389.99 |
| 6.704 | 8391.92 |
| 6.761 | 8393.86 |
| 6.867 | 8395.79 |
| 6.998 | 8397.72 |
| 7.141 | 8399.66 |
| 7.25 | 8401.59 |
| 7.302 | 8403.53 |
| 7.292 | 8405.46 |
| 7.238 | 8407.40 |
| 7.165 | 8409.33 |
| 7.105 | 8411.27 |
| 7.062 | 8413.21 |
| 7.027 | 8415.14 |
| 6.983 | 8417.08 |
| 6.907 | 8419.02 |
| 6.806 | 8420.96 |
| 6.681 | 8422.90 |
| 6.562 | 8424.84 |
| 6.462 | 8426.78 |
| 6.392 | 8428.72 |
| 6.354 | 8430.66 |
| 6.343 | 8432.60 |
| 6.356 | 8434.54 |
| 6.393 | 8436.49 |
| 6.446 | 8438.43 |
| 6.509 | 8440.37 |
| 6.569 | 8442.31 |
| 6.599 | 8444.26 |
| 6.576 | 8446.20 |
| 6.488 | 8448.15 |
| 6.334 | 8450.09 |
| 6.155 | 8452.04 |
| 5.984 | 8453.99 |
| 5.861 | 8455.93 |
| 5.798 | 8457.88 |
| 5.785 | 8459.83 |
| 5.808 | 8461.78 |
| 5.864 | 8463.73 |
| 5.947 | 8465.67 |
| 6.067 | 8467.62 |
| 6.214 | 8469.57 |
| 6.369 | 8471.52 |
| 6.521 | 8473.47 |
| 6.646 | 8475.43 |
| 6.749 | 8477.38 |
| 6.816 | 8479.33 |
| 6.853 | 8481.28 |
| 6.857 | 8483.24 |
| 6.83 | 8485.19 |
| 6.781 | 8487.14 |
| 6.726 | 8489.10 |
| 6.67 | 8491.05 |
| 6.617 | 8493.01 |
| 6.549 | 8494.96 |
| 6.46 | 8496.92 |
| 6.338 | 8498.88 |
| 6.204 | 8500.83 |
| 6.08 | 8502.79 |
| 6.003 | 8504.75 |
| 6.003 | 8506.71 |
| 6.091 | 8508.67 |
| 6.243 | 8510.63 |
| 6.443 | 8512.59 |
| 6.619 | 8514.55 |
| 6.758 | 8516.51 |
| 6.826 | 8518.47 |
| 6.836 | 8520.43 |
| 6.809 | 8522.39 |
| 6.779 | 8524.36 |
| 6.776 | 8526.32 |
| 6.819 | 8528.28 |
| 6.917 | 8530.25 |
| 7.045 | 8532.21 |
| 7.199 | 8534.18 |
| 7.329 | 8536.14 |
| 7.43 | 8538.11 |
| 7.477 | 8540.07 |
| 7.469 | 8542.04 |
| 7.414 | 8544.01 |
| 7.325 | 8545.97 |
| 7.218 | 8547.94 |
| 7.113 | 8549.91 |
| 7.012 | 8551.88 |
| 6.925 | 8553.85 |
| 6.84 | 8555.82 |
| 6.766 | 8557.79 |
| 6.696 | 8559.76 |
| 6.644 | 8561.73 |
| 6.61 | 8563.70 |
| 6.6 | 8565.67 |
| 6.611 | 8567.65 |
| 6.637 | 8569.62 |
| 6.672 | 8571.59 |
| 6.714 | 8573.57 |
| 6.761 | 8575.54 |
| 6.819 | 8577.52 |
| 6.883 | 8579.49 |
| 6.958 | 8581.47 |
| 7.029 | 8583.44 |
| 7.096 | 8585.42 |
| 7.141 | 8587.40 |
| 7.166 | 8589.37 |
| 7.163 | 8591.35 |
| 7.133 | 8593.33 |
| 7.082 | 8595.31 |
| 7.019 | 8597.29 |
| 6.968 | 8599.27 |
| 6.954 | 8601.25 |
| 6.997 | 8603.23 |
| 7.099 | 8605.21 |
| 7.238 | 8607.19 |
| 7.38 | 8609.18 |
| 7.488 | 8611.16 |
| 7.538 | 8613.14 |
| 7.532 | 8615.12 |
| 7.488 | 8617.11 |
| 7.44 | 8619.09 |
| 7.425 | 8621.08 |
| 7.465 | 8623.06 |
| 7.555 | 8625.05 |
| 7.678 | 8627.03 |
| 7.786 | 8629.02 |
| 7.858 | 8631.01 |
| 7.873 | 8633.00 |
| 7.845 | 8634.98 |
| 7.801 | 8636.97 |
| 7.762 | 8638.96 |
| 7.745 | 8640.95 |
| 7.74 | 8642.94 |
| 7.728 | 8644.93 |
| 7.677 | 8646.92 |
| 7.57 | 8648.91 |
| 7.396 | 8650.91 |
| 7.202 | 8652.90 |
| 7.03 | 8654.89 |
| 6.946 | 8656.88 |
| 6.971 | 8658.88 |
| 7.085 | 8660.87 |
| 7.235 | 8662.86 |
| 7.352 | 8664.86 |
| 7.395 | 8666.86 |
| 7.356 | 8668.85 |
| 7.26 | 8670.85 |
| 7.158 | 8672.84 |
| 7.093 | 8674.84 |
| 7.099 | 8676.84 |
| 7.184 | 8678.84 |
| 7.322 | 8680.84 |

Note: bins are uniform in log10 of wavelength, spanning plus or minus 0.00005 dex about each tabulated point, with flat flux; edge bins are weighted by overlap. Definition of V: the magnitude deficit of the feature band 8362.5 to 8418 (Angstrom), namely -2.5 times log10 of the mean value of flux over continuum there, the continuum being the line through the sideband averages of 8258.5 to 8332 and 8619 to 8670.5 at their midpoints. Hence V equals 0.092 mag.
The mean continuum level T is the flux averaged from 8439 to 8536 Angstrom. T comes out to 6.47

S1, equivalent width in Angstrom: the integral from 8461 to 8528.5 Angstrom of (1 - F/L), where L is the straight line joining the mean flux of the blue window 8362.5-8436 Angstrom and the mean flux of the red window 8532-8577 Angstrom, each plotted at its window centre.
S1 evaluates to 3.8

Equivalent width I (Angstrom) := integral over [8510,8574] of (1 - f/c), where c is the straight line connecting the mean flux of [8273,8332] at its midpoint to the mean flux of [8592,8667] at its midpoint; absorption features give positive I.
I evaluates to 4.3 Angstrom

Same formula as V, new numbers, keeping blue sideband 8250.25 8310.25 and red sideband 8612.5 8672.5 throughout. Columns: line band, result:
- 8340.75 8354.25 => 0.119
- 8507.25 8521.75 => 0.143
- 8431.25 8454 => 0.161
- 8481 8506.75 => 0.147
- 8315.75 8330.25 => 0.079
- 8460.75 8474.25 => 0.215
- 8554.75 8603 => 0.090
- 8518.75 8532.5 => 0.093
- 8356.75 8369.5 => 0.192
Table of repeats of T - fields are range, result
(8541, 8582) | 6.89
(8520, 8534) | 6.87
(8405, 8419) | 7.1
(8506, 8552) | 6.92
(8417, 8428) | 6.7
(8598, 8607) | 7.03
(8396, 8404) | 7.13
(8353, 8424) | 6.7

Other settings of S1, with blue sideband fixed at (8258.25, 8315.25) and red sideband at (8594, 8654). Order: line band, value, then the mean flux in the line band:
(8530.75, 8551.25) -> 0.5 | 7.29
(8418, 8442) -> 3.0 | 6.52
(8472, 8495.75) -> 2.4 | 6.71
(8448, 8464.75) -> 3.3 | 5.99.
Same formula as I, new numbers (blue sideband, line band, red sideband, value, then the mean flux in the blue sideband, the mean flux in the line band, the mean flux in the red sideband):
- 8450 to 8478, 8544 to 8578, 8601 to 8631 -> 0.6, 6.13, 6.84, 7.43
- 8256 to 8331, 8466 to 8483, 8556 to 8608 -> 1.3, 7.3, 6.52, 6.9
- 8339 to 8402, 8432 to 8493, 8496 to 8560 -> 2.9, 6.57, 6.39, 6.8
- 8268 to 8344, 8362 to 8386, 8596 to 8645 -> 2.9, 7.23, 6.41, 7.49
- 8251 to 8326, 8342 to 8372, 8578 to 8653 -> 3.8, 7.33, 6.41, 7.39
